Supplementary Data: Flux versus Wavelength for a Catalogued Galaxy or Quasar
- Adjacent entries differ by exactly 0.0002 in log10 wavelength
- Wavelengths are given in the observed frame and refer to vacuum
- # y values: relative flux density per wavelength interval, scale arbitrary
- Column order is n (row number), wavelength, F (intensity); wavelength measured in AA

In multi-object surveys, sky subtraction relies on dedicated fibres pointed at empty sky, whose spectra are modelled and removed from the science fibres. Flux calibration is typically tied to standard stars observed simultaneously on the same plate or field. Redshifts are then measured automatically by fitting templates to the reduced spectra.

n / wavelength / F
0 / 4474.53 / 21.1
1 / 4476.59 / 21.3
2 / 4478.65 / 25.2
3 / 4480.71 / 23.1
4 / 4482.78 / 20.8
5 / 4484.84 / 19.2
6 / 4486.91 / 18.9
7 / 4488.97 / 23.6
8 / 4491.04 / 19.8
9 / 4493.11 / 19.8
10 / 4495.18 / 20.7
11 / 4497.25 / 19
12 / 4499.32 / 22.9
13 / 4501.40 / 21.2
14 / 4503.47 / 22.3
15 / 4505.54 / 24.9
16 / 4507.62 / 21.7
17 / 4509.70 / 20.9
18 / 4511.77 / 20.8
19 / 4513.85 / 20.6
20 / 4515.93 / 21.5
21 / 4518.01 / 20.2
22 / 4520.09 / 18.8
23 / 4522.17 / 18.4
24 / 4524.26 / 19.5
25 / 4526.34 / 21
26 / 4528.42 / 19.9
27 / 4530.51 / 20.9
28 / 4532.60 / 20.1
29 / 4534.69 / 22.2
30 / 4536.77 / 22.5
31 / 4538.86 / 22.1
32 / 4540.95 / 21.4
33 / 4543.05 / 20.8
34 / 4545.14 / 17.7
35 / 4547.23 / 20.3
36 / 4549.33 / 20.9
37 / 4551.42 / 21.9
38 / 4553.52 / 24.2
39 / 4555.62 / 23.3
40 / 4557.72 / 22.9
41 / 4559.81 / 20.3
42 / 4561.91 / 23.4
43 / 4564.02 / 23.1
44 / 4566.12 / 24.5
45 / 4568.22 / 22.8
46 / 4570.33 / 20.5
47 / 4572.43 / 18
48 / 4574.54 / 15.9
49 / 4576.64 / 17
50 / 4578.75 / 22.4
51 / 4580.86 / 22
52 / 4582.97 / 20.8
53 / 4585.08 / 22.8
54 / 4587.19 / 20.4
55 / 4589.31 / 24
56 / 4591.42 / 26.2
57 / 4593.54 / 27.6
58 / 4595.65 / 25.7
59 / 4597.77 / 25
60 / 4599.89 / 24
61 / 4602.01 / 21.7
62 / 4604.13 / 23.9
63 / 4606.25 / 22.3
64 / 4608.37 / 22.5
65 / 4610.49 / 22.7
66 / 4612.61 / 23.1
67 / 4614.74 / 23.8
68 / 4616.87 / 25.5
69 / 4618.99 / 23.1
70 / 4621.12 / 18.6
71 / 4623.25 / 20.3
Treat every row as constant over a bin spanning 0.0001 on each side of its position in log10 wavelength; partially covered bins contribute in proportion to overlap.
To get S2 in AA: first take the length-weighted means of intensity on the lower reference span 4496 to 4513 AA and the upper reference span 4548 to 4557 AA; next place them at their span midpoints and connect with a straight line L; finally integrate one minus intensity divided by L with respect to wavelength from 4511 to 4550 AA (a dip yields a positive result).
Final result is 2.9 AA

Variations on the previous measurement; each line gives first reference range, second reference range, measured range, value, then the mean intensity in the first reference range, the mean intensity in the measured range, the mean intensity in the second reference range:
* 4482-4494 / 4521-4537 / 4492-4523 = -0.8 AA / 20.4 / 20.9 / 20.5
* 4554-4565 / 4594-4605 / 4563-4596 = 2.0 AA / 22.7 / 22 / 24.3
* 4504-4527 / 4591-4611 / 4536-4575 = 1.5 AA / 20.8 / 21.5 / 24.1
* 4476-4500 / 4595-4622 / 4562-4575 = 0.8 AA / 21.2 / 21.2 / 23.2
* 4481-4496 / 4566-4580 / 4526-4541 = -0.8 AA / 20.5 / 21.3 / 19.9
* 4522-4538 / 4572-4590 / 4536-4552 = -0.2 AA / 20.7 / 20.9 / 20.4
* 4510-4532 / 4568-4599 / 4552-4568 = -1.3 AA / 20.2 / 23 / 22.1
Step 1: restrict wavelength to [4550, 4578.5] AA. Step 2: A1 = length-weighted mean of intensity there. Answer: 21.4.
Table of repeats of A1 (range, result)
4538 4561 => 21.4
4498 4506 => 22.5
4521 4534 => 20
